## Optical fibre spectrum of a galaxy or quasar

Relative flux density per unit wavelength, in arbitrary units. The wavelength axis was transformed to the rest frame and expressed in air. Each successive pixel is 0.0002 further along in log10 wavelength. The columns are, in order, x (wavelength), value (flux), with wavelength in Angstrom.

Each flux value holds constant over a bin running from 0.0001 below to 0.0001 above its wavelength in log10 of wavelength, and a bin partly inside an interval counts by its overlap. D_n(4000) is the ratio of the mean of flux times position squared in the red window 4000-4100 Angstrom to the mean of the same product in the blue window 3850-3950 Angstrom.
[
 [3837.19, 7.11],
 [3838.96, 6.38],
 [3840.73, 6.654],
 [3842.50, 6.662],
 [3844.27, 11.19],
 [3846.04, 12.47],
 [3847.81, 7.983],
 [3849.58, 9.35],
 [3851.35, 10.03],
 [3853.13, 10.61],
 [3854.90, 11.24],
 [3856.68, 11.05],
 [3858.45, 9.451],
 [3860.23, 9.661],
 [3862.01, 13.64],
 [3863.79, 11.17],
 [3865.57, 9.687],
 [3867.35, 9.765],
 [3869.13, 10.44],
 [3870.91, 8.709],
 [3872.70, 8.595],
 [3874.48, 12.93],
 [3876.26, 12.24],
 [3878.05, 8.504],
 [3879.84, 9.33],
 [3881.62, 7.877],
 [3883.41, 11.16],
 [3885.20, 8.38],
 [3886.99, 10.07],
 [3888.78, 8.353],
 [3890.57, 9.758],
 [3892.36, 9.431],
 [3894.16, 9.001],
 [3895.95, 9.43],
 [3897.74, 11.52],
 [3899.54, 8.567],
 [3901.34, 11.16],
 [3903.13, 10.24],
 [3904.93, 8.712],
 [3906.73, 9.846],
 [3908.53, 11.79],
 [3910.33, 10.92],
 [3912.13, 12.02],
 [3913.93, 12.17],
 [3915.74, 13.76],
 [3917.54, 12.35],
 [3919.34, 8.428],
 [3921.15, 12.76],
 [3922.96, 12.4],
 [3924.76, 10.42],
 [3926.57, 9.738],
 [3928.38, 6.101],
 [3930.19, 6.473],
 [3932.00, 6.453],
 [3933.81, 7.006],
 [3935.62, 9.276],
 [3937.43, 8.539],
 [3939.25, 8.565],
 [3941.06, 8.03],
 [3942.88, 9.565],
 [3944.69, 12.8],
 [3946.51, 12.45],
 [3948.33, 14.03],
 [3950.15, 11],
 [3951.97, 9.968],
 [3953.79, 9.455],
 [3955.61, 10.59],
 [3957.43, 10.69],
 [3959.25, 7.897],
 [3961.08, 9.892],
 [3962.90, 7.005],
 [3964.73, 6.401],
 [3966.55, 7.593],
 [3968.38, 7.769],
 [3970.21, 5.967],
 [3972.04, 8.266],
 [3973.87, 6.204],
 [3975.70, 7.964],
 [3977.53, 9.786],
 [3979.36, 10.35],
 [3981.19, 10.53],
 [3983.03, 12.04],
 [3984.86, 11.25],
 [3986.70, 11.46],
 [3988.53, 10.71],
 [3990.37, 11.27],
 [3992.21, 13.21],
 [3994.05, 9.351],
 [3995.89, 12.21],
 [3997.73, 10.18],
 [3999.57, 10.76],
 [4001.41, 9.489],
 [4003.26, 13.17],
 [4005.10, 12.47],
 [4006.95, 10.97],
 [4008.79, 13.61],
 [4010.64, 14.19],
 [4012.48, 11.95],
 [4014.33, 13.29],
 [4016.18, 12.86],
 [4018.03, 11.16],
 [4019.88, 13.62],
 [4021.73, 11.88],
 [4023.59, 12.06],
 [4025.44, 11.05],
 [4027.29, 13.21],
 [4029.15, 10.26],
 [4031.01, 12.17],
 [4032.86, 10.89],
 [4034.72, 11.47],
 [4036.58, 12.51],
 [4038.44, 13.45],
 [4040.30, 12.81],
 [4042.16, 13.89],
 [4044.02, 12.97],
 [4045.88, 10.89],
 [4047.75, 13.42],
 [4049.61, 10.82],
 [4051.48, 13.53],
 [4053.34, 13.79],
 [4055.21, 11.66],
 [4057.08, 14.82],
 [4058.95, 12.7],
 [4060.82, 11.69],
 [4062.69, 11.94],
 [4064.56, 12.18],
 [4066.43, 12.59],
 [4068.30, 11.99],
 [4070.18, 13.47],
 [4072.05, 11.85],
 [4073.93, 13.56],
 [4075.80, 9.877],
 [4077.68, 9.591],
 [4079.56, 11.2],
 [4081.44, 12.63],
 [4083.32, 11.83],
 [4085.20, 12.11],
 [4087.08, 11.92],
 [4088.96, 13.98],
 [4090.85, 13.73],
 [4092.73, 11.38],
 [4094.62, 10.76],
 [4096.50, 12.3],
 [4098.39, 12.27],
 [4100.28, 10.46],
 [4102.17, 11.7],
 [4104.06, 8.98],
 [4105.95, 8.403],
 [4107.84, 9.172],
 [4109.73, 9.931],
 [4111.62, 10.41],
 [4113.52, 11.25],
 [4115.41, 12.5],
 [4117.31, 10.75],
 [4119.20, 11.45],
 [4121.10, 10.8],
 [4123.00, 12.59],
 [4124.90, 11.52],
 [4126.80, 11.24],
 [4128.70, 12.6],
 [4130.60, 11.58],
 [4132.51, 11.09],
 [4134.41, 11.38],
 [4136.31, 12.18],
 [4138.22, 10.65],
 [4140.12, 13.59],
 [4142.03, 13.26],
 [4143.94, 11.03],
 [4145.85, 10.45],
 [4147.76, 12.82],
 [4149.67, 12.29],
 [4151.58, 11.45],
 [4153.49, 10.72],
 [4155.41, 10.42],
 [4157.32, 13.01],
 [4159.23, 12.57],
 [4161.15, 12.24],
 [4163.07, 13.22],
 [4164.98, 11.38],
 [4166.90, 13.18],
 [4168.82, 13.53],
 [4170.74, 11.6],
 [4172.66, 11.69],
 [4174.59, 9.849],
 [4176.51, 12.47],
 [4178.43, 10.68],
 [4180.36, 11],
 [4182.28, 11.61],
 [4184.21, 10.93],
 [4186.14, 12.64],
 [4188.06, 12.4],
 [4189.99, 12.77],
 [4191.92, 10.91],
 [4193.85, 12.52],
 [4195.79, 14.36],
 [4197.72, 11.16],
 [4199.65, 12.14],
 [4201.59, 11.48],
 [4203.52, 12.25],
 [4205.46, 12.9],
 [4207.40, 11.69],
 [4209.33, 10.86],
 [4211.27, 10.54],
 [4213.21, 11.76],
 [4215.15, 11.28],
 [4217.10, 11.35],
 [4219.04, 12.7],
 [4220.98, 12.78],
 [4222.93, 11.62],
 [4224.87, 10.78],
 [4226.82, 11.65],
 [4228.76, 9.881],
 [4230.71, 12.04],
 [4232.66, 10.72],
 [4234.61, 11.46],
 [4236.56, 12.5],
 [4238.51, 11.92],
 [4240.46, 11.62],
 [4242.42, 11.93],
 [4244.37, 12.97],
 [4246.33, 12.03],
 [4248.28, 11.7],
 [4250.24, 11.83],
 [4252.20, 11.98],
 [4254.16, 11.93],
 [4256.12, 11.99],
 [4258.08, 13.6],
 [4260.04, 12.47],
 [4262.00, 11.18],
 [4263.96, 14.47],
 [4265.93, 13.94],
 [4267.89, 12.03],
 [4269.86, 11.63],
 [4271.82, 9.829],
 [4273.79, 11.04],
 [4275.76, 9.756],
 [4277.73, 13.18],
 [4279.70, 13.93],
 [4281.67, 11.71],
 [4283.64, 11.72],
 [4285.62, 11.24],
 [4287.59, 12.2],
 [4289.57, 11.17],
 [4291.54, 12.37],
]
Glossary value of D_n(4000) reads 1.30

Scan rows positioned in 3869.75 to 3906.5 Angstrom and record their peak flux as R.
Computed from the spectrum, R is 12.93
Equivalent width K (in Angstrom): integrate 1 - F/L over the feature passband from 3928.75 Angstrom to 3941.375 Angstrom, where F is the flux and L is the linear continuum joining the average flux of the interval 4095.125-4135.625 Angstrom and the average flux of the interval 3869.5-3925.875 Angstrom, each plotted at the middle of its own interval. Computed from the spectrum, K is 3.37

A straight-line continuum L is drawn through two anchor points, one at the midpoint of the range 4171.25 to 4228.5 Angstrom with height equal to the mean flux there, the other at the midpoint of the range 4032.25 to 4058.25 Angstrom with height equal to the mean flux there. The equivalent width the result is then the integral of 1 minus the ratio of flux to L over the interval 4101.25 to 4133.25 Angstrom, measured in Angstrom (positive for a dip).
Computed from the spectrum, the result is 3.4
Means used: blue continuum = 12.7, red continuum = 11.7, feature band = 10.9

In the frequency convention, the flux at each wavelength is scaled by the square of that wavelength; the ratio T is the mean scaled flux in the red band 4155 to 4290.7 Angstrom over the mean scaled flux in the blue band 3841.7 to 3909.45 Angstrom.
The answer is 1.4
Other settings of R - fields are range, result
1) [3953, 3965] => 10.69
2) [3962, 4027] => 14.19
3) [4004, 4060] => 14.82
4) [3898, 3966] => 14.03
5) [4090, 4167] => 13.73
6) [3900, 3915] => 12.17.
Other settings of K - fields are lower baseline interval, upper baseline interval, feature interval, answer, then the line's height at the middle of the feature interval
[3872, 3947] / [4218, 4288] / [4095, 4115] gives 0.9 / 11.1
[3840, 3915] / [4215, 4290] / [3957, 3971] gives 3.6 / 10.5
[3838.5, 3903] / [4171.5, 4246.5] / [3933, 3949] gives 0.4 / 10.2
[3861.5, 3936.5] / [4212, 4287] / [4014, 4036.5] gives -2.7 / 10.7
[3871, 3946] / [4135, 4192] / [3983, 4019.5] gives -4.1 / 10.6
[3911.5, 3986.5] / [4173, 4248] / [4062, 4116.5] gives -3.9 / 10.8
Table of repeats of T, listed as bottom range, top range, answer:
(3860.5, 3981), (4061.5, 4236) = 1.35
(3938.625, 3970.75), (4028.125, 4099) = 1.36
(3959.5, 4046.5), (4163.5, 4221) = 1.19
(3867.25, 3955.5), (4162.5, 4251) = 1.37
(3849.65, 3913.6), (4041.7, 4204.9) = 1.32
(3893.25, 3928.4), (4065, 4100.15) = 1.23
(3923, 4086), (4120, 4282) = 1.19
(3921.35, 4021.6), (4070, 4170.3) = 1.23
